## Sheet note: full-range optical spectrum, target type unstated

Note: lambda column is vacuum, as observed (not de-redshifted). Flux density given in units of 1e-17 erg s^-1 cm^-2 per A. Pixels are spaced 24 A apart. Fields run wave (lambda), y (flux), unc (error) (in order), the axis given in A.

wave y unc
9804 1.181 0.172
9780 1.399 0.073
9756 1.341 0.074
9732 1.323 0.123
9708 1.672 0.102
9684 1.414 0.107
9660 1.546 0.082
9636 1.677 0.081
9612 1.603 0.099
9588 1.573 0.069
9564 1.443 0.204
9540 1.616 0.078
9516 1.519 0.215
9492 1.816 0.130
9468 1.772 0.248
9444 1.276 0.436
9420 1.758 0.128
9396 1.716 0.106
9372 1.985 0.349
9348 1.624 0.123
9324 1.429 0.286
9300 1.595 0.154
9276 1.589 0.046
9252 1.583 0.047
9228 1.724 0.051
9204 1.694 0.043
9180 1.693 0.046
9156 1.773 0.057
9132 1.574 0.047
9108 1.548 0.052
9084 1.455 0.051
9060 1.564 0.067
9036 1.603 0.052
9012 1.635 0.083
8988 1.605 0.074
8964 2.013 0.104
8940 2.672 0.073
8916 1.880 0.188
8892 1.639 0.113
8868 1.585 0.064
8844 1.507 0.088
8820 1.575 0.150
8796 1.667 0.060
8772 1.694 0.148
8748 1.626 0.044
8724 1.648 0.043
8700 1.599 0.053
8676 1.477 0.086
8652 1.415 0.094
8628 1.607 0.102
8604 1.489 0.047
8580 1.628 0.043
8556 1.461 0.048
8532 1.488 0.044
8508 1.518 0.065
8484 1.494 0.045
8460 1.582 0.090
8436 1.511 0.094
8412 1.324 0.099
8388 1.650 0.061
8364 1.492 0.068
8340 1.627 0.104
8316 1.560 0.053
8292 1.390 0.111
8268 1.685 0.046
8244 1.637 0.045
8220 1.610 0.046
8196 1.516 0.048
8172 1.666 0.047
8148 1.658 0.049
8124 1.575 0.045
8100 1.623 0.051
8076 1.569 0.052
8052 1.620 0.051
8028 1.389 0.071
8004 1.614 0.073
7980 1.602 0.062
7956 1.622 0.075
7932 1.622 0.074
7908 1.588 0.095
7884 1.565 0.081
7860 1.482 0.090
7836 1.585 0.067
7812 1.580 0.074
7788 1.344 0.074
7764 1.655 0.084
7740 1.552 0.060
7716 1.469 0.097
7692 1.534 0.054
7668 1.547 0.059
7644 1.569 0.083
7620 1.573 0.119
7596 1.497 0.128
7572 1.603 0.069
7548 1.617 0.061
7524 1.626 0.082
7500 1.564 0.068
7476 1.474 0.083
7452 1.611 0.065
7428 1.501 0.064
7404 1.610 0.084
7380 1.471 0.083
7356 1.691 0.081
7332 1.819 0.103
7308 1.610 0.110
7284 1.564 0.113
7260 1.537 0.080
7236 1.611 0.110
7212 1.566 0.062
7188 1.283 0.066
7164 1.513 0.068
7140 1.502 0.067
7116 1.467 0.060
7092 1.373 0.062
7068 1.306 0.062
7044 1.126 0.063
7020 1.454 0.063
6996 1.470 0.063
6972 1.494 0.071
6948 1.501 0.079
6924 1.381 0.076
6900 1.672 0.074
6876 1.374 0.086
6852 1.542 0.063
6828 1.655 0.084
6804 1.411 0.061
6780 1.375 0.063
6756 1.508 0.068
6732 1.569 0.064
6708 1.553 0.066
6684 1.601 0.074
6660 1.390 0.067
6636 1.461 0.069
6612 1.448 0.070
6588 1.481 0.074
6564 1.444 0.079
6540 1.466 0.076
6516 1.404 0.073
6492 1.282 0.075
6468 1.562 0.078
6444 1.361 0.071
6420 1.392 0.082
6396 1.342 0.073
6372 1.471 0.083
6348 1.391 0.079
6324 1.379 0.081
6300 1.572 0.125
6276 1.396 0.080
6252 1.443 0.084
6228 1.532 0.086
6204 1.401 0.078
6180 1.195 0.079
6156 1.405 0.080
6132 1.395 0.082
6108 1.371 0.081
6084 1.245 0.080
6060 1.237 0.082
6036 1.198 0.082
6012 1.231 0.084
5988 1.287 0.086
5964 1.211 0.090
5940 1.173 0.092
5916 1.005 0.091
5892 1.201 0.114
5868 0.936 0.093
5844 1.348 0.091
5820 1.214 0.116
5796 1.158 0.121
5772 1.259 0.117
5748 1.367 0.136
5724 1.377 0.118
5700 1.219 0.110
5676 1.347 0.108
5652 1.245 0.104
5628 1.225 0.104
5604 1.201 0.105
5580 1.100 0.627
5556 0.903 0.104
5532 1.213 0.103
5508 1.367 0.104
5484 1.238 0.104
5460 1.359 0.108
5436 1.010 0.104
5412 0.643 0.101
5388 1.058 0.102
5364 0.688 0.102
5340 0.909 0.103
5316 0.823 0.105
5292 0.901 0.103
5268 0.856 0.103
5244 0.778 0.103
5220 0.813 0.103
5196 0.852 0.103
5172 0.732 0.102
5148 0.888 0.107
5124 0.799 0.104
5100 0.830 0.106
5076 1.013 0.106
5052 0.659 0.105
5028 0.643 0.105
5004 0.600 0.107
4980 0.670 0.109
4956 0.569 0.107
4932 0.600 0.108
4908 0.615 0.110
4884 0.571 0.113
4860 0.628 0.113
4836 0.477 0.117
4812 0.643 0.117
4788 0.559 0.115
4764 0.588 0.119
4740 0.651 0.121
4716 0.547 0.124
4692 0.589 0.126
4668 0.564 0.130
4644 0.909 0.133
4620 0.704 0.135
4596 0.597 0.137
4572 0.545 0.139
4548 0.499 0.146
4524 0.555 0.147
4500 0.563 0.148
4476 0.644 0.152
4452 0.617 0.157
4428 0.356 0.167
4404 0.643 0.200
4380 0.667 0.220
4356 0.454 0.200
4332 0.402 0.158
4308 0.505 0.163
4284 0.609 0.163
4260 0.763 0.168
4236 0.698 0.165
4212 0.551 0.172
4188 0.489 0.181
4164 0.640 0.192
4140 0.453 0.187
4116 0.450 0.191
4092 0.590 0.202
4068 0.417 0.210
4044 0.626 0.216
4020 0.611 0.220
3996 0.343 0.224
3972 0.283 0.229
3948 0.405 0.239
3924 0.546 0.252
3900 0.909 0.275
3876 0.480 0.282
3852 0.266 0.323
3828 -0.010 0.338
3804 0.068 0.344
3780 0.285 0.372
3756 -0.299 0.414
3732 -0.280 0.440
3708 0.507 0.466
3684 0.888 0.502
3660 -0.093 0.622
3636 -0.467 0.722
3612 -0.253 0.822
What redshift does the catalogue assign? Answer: 0.36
